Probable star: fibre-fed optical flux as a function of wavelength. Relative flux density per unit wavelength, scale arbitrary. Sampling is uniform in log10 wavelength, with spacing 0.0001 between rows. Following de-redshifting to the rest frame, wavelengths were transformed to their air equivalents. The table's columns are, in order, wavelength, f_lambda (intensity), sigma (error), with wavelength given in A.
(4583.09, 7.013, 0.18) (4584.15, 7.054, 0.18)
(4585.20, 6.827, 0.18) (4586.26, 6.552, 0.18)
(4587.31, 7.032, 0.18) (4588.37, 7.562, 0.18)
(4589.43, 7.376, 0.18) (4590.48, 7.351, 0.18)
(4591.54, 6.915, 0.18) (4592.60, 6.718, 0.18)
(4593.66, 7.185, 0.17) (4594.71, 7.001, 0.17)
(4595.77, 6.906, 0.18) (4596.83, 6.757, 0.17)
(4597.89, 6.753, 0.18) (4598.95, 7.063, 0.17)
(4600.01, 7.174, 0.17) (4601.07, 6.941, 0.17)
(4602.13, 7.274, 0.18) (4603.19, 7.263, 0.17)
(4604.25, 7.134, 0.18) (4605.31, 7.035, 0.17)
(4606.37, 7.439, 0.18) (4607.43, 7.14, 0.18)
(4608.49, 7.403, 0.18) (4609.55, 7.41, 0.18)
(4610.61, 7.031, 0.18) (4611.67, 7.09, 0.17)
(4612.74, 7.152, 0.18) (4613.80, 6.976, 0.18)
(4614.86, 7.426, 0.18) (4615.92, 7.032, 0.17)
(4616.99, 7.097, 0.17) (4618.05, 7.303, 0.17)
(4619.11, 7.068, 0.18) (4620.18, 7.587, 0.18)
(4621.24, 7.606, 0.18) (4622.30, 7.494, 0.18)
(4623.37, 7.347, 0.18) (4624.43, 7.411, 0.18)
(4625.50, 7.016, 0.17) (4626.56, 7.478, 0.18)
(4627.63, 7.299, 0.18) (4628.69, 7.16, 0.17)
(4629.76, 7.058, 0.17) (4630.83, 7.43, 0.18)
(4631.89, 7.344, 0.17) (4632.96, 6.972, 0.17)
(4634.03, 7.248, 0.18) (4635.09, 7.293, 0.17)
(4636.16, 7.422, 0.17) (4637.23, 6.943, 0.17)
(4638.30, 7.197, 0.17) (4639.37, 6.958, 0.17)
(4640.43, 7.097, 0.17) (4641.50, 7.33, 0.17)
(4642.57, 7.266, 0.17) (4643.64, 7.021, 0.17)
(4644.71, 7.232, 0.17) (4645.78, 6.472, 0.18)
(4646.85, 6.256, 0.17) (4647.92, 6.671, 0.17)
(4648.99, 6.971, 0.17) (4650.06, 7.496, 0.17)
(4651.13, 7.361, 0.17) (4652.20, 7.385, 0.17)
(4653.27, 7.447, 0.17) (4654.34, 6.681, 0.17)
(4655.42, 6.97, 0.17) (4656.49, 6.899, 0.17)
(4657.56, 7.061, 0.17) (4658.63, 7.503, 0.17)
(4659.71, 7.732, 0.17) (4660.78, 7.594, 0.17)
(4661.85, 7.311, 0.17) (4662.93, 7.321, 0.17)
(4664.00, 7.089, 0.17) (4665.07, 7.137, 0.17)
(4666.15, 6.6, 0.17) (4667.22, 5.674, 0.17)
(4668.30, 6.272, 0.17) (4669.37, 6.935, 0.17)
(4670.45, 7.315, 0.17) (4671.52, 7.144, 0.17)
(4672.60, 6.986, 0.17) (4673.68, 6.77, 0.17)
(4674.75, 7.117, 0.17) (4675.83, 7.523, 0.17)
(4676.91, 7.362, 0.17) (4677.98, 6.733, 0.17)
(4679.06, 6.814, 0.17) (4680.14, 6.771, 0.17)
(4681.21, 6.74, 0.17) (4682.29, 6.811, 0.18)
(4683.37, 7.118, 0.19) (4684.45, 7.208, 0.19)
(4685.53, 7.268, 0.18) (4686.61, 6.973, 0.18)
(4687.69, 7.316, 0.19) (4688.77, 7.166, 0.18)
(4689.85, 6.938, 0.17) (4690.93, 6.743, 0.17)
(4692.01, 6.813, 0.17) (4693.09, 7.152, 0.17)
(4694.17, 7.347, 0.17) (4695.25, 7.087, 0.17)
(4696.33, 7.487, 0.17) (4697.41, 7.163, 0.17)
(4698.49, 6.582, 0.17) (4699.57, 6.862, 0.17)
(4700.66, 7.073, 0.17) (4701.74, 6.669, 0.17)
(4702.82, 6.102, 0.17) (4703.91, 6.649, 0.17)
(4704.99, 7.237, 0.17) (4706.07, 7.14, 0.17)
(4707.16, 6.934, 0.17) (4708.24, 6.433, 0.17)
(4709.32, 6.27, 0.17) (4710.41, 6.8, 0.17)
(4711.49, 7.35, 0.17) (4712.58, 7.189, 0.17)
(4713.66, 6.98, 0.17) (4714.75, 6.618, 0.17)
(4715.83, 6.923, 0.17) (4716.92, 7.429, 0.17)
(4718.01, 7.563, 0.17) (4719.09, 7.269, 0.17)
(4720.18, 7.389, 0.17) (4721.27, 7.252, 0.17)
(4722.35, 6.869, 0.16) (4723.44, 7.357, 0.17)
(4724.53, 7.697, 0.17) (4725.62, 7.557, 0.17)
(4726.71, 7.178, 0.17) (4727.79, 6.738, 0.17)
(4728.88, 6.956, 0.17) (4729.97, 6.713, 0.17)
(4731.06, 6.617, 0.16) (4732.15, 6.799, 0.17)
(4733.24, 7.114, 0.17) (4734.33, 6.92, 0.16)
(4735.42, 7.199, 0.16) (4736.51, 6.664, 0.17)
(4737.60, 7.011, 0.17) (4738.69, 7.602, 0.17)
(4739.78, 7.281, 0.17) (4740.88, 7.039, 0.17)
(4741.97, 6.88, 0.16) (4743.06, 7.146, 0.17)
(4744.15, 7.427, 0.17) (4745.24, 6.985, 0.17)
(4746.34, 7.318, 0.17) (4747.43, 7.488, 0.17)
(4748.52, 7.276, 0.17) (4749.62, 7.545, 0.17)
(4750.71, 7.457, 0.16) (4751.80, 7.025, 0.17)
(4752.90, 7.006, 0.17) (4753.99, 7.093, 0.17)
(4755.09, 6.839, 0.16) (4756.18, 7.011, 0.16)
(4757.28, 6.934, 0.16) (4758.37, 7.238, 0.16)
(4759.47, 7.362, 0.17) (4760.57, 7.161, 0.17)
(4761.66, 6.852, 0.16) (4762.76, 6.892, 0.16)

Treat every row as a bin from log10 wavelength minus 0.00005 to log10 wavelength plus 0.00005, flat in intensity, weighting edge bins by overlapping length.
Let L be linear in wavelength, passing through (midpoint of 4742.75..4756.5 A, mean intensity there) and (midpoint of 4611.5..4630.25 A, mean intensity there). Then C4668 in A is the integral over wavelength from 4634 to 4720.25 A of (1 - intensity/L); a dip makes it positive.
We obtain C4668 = 2.5 A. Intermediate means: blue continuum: 7.26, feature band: 7.02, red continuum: 7.21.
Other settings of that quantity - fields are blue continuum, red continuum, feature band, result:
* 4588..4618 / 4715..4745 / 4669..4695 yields 0.30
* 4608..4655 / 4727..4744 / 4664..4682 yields 0.59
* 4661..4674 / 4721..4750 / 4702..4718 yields 0.37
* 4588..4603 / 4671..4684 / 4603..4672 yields -1.16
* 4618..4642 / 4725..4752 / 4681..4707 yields 0.70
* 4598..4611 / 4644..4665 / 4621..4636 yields -0.29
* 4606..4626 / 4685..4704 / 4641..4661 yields 0.05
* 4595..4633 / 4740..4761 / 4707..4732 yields 0.45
